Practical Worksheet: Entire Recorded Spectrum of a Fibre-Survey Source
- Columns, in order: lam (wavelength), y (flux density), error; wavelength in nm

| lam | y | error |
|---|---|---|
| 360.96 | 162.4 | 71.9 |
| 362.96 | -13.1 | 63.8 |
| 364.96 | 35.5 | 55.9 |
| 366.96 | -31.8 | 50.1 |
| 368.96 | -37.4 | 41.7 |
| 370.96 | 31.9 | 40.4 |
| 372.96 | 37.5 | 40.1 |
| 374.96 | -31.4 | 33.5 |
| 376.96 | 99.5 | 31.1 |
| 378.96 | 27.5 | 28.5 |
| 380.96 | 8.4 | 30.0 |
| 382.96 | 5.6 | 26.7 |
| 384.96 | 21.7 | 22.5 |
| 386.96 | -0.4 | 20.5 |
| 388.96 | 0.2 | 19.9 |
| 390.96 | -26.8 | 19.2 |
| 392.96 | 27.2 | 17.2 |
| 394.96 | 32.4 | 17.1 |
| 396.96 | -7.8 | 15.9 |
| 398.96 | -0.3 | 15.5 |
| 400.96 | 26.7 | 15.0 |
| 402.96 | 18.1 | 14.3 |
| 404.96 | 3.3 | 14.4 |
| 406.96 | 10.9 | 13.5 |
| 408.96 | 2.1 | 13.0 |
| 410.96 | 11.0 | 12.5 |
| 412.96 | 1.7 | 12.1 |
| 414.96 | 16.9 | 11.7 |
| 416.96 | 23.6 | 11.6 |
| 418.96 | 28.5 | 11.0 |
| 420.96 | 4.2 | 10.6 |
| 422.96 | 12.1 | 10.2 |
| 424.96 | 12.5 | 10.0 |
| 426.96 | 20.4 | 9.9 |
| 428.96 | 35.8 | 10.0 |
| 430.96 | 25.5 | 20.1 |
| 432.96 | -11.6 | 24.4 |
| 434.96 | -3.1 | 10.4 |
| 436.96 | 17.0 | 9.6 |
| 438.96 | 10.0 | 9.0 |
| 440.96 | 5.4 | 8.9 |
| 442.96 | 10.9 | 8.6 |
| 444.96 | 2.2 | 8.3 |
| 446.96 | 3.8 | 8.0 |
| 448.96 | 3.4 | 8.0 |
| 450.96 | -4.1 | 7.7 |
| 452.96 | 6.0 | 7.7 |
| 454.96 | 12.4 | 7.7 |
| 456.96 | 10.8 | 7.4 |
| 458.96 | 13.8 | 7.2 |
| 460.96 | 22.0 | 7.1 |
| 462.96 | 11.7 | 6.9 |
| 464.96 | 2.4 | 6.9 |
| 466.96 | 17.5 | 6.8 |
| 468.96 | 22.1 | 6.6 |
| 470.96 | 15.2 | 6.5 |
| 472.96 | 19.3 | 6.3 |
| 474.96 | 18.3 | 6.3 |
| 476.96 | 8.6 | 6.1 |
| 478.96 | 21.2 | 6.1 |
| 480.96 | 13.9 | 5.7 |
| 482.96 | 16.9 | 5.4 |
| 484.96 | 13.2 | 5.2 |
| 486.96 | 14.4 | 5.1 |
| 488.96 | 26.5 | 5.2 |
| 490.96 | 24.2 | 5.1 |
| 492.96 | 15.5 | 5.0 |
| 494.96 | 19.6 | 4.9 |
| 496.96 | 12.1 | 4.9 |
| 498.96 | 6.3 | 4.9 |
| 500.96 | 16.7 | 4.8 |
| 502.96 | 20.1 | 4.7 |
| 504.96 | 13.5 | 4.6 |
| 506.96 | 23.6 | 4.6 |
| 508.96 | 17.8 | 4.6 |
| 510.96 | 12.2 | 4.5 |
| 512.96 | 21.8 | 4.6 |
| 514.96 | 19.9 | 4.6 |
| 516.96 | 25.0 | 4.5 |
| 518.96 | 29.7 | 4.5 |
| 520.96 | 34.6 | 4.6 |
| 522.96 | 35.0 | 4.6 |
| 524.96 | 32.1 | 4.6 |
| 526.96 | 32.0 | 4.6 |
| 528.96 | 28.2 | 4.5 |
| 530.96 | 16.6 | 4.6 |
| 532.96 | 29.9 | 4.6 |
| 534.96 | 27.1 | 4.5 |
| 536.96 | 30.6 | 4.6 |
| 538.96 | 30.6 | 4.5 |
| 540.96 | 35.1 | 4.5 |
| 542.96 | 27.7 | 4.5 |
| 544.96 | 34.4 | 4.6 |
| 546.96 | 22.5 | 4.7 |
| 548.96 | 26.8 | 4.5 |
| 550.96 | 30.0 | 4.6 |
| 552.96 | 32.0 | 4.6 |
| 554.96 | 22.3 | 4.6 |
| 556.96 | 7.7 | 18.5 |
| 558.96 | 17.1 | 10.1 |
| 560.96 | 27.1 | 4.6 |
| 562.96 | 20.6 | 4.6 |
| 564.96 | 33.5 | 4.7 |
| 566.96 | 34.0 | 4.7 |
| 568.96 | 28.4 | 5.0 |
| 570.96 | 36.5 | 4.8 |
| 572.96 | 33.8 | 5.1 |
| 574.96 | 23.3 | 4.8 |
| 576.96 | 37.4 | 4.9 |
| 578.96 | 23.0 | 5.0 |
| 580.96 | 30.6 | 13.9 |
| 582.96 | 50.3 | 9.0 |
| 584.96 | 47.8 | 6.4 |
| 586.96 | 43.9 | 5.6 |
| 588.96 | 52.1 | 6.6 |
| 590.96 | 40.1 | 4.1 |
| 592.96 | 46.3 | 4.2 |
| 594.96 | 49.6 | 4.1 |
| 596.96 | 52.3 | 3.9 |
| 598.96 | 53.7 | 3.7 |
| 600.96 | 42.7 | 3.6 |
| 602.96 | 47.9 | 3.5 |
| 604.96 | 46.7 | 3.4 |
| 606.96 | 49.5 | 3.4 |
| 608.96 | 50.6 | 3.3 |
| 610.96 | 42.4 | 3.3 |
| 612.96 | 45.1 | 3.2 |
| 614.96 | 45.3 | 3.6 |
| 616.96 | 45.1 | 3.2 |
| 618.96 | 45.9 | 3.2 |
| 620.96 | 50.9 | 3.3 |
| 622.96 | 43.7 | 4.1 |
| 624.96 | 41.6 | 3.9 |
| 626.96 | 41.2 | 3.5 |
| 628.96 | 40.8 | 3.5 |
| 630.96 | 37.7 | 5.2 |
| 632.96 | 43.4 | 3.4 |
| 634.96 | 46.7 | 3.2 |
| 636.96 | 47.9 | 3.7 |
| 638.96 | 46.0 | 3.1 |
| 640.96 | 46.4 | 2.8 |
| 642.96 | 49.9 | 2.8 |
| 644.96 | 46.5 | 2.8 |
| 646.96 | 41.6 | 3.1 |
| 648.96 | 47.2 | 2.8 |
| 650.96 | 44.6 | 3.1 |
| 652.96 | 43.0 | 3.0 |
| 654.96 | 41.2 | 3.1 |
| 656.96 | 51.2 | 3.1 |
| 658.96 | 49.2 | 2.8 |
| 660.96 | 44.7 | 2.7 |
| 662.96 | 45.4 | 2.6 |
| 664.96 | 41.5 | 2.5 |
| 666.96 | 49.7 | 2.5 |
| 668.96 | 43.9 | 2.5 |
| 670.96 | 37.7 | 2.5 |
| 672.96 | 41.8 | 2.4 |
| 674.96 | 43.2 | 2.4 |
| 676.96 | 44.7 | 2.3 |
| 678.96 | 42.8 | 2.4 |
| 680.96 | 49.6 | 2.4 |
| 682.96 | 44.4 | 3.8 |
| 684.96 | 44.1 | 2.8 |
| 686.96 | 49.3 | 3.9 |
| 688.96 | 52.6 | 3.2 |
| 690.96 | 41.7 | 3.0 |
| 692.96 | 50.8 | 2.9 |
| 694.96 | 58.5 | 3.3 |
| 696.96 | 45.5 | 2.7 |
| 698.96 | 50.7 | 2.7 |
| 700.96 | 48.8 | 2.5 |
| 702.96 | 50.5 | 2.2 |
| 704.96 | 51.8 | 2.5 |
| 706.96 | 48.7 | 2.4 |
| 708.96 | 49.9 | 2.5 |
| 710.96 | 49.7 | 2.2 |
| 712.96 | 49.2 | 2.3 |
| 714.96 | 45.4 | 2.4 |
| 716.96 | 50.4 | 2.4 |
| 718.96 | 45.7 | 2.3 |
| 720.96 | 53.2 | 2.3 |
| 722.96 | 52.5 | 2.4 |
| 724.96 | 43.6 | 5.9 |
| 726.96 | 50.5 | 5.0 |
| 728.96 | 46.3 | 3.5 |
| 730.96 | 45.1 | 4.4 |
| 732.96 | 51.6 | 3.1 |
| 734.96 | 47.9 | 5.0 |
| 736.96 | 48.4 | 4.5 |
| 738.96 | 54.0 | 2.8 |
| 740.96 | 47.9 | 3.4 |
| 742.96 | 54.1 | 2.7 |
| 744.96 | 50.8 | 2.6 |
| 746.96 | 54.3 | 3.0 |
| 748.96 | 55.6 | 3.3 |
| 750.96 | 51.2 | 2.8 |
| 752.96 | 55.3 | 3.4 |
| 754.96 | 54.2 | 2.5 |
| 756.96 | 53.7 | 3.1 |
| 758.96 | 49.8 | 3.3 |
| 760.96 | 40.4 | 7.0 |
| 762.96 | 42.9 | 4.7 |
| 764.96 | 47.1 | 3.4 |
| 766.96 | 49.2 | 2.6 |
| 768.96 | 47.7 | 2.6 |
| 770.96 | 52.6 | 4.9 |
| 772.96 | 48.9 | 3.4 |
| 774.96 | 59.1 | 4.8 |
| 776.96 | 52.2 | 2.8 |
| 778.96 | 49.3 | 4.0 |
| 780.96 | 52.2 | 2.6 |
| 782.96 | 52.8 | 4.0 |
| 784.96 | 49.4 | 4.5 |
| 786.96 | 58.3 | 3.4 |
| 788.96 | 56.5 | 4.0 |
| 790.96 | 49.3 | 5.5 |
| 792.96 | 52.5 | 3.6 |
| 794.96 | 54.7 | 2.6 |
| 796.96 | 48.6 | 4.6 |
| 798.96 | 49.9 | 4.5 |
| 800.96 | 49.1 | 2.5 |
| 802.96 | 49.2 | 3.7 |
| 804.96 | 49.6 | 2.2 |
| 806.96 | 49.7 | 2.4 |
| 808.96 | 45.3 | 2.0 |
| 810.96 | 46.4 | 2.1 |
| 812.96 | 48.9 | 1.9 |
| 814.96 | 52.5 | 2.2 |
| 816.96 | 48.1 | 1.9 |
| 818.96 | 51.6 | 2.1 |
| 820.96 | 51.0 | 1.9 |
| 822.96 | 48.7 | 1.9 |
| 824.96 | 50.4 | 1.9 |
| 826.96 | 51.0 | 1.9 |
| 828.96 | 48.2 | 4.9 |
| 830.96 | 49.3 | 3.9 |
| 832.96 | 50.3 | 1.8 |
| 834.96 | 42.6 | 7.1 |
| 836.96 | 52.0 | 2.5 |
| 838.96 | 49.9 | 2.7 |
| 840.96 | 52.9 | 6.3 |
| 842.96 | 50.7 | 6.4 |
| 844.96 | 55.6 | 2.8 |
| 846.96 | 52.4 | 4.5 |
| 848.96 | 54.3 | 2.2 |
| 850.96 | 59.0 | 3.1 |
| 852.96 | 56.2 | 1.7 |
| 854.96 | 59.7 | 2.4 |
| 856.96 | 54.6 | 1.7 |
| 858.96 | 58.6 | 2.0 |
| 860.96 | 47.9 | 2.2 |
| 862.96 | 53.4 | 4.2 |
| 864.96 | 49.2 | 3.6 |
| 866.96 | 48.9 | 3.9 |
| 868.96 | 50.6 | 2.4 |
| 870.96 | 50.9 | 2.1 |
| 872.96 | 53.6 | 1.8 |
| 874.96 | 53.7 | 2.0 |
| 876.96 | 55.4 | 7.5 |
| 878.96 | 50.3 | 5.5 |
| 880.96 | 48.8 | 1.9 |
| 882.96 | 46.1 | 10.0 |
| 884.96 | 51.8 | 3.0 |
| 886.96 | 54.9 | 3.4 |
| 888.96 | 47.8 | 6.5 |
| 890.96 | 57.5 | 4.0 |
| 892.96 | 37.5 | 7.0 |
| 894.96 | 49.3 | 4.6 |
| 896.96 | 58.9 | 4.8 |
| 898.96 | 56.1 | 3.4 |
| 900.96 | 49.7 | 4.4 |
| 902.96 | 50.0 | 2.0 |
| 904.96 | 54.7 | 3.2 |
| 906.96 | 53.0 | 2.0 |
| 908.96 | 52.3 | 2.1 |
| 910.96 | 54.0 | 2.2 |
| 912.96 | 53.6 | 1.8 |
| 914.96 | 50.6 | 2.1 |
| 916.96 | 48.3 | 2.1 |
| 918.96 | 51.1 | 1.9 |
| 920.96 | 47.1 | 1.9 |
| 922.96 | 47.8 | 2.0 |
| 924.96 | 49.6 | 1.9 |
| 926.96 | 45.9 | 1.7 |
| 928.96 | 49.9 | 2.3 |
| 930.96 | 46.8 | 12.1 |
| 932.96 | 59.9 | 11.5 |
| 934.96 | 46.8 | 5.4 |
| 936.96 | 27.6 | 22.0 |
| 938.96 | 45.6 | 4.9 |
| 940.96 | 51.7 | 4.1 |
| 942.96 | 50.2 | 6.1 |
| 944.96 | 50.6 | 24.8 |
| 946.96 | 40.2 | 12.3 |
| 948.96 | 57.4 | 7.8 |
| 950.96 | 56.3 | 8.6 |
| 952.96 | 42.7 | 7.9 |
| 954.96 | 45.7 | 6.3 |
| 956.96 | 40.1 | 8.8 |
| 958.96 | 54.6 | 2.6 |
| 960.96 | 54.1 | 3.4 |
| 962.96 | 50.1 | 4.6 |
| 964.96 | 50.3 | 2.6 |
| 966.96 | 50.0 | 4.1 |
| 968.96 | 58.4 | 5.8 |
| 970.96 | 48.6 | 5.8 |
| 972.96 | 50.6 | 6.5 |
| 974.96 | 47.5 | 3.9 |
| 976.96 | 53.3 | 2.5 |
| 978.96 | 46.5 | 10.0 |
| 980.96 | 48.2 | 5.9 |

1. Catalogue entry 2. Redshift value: 0.298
